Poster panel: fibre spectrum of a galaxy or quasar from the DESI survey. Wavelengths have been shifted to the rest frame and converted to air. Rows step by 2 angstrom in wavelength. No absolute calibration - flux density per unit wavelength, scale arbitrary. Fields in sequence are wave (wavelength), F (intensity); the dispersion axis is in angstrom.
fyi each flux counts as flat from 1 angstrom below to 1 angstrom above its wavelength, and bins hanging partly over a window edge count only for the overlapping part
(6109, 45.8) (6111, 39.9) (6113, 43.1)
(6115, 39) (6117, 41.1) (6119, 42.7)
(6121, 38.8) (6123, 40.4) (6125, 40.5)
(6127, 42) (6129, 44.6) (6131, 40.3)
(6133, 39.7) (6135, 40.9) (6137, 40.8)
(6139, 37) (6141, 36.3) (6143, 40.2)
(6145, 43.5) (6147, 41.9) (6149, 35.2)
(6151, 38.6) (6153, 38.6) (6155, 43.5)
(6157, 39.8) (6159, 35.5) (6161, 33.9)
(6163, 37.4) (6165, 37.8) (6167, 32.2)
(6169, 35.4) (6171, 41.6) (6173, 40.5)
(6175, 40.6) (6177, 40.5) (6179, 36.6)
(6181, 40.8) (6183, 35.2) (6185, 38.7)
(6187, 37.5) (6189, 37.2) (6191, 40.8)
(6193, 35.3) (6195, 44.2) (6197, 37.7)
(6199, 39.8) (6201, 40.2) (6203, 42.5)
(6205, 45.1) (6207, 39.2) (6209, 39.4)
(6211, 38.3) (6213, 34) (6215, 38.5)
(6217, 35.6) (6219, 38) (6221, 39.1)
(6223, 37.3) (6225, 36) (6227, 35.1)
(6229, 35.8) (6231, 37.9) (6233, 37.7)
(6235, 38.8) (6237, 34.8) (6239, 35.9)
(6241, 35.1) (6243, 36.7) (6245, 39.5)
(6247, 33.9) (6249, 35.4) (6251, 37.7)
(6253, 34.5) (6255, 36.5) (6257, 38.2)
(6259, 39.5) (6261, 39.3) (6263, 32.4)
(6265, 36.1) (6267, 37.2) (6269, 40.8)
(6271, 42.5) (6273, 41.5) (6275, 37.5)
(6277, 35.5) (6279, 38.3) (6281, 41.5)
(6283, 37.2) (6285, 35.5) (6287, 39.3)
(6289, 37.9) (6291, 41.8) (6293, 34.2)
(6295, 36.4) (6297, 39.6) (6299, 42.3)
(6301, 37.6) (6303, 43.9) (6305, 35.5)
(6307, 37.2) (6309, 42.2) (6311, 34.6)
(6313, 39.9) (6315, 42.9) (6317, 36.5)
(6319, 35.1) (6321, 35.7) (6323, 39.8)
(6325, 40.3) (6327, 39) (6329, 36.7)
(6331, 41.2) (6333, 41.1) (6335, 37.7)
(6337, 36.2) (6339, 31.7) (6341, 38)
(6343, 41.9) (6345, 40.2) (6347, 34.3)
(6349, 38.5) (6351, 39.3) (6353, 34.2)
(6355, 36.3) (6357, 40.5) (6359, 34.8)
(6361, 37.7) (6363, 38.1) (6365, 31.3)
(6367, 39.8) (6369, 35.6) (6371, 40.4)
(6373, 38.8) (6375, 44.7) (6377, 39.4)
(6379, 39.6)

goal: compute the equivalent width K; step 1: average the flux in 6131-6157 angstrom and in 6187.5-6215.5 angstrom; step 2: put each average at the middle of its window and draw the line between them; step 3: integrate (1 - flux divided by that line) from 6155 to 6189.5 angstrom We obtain 1.5 angstrom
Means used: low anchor 39.7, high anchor 39.4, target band 37.9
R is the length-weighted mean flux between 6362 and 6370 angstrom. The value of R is 36.2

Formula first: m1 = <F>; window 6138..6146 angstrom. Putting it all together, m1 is 39.2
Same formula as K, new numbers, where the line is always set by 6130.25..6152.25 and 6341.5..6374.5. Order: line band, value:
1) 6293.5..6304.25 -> -0.39 angstrom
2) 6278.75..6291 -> -0.08 angstrom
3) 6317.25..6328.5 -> 0.05 angstrom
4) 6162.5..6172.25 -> 0.57 angstrom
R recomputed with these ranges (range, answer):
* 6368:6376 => 39.9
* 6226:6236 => 37.1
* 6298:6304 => 41.3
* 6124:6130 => 42.4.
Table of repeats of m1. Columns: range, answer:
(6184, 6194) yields 37.9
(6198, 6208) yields 41.4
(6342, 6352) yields 38.8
